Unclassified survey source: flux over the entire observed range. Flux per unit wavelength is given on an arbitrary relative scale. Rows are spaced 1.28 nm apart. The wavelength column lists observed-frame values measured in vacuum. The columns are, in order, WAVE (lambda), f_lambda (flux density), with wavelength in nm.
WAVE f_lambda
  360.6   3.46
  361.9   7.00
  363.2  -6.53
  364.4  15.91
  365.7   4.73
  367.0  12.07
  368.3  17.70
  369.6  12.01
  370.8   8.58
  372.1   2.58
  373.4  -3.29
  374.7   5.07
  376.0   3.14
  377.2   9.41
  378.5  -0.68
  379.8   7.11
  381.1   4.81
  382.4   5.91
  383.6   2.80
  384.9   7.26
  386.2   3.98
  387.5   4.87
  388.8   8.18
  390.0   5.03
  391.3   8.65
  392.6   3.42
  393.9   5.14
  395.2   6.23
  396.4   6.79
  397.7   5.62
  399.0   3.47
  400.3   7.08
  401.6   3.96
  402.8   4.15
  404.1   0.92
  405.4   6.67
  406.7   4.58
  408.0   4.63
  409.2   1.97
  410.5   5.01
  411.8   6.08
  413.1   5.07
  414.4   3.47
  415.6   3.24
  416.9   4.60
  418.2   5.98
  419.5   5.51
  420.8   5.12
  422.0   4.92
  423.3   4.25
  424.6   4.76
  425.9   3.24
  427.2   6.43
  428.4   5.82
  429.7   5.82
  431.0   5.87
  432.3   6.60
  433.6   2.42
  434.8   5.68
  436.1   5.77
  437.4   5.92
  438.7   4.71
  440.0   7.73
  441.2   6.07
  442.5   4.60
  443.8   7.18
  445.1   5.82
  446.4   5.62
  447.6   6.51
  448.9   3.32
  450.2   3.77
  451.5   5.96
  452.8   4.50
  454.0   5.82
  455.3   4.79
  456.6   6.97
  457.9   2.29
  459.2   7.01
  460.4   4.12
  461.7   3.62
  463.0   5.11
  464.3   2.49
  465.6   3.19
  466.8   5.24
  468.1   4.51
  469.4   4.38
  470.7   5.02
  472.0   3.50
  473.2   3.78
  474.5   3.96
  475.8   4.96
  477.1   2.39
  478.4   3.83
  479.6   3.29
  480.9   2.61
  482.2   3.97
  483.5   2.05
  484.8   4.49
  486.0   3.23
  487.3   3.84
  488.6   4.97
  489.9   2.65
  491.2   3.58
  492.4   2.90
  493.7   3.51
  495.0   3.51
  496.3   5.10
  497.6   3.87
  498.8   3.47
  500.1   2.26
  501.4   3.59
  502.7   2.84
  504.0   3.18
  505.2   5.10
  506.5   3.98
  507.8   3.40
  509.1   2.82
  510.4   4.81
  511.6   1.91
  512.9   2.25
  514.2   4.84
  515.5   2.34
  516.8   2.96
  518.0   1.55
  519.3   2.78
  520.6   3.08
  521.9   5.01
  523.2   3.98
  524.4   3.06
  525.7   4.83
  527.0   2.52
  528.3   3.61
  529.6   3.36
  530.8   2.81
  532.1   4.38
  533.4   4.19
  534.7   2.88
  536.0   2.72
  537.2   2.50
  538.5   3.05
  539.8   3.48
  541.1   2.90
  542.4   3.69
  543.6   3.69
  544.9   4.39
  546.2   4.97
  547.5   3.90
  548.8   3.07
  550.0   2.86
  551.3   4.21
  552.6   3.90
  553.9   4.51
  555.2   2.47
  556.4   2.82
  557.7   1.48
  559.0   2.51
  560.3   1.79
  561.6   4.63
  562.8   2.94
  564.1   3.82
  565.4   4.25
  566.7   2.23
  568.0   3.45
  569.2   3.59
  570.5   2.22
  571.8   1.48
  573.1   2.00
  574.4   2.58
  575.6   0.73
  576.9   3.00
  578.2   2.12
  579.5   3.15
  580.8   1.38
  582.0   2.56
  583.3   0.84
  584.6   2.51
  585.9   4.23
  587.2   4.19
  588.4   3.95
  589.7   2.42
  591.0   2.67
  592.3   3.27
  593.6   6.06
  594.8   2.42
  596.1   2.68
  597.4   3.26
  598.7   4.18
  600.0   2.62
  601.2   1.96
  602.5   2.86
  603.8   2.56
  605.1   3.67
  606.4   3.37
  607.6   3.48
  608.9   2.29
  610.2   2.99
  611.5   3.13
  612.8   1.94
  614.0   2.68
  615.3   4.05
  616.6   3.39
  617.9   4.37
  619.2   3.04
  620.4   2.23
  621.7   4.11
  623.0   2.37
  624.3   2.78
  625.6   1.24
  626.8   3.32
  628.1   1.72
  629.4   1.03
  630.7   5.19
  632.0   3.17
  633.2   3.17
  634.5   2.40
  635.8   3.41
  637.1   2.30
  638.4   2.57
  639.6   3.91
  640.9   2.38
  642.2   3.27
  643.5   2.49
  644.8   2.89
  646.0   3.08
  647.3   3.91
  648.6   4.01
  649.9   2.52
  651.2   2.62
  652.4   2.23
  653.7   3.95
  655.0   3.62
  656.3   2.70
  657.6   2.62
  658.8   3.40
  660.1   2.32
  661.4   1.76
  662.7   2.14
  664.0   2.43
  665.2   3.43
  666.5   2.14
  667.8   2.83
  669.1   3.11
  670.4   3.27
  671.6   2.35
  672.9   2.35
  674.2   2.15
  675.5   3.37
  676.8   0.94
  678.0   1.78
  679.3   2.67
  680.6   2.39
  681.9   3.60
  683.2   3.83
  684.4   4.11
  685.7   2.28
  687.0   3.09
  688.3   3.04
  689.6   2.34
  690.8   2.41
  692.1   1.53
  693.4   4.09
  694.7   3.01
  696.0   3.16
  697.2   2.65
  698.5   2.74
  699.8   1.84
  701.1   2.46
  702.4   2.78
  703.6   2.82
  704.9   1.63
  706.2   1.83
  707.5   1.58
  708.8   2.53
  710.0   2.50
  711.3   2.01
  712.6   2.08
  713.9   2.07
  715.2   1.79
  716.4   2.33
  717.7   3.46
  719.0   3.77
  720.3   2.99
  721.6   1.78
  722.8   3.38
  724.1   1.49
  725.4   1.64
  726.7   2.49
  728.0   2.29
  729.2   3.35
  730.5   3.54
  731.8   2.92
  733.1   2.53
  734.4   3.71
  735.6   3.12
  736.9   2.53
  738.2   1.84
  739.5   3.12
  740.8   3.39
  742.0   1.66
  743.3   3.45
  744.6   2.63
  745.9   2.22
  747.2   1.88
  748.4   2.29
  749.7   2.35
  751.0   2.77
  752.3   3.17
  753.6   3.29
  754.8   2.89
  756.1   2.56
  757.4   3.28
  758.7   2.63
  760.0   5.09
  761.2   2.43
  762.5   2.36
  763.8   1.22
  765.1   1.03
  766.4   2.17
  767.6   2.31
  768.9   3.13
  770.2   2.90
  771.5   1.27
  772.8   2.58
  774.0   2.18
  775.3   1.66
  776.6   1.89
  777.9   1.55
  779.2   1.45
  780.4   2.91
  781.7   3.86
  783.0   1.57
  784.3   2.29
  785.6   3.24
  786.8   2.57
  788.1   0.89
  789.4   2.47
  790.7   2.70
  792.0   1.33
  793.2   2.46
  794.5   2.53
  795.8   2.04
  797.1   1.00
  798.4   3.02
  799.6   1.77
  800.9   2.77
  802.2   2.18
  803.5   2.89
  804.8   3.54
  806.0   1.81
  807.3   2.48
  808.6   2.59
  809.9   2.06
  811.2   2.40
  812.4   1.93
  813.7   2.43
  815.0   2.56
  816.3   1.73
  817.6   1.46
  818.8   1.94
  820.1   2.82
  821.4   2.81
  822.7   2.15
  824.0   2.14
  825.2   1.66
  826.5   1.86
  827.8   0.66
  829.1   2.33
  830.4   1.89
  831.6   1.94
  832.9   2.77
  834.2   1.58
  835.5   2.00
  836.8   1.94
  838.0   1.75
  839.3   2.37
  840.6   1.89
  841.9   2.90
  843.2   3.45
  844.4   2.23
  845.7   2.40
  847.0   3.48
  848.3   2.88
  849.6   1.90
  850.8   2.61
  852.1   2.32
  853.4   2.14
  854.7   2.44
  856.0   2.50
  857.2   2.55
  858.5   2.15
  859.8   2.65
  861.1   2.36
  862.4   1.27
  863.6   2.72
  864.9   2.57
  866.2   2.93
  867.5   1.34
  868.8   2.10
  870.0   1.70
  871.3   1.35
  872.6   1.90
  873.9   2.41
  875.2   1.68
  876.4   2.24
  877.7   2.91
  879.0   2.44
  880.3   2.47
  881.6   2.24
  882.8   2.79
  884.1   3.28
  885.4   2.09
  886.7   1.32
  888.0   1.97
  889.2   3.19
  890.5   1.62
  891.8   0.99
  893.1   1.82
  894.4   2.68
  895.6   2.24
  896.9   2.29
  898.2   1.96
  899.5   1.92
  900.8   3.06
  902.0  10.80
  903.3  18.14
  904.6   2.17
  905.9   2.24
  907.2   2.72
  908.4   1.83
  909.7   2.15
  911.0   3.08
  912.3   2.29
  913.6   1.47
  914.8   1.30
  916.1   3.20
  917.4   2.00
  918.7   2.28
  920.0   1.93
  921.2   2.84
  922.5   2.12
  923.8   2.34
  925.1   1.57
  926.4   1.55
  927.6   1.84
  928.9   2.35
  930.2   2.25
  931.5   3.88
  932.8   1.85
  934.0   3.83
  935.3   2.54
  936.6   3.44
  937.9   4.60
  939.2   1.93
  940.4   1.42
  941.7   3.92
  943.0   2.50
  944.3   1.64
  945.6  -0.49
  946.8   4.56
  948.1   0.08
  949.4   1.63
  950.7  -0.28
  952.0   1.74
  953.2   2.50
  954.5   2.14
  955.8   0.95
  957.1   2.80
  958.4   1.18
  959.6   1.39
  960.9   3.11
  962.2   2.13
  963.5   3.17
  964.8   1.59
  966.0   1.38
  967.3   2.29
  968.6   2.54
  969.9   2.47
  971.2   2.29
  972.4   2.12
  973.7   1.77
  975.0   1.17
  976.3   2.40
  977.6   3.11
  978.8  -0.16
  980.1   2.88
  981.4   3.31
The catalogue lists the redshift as 1.421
